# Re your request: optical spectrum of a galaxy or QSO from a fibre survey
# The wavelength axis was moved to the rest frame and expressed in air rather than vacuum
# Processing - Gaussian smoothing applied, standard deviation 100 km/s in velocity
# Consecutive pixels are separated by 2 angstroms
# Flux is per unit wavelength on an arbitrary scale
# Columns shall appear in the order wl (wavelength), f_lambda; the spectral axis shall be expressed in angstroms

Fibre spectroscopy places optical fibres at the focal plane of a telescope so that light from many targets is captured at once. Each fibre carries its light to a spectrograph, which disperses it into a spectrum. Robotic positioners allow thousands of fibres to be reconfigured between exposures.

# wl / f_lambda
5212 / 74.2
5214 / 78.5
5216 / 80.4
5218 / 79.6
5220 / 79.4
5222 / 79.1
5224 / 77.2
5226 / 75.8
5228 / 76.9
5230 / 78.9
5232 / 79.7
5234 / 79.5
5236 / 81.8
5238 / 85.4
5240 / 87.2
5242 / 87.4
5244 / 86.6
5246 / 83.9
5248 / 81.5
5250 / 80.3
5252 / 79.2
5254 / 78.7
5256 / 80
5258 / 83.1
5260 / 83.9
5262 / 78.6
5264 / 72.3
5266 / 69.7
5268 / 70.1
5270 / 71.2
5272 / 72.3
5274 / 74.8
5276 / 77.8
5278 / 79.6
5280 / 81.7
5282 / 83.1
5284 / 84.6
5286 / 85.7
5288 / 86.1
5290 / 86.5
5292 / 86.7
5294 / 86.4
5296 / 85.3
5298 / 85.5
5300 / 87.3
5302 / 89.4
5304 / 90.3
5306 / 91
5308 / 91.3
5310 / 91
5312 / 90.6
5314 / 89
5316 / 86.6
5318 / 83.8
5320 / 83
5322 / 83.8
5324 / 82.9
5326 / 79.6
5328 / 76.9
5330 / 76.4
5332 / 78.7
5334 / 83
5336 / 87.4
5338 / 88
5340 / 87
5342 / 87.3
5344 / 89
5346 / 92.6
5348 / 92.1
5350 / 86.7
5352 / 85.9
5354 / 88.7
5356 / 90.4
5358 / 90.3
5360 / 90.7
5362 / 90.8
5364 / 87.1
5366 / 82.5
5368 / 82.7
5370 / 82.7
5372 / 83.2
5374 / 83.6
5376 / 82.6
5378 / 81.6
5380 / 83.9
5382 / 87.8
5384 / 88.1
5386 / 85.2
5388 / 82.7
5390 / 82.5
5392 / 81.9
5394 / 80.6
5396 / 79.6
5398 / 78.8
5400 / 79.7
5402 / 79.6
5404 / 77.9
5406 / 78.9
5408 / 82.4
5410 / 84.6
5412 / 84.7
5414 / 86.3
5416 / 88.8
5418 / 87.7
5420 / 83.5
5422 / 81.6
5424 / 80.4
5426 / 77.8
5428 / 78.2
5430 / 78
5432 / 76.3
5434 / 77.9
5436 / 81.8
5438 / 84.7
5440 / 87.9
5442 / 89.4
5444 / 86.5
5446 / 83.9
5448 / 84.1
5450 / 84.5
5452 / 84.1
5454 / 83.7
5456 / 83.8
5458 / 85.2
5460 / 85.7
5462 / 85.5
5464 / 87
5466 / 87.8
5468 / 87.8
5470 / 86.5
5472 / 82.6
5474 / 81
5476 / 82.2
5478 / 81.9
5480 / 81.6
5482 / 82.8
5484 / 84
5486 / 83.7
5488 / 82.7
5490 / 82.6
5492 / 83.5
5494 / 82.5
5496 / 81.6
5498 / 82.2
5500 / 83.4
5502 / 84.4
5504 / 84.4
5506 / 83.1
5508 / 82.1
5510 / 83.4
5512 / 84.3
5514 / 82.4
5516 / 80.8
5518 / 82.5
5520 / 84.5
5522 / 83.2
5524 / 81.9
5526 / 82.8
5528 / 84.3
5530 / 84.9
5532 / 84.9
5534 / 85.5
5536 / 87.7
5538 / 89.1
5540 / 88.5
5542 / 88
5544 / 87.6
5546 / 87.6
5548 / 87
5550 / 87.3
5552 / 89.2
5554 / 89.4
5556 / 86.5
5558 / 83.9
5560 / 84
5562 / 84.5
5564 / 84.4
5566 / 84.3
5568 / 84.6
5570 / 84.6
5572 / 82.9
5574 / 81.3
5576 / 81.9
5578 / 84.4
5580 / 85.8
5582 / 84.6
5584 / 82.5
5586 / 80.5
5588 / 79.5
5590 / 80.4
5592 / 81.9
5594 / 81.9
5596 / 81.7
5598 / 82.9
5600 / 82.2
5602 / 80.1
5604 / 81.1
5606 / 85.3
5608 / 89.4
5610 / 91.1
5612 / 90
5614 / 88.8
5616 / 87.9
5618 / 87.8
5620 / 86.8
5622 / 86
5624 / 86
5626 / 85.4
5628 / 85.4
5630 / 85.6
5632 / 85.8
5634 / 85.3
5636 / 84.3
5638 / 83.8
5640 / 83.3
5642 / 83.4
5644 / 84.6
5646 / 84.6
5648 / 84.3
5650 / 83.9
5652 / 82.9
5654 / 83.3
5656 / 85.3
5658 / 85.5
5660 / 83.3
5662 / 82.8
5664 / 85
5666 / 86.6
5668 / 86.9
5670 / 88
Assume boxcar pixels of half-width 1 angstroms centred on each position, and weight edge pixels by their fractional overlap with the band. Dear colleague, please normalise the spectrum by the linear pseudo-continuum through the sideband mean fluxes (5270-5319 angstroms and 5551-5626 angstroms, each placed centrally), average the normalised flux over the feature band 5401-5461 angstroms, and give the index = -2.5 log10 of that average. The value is 0.02 mag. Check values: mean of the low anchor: 85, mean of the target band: 83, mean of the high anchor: 84.6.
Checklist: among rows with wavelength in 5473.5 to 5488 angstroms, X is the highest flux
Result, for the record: 84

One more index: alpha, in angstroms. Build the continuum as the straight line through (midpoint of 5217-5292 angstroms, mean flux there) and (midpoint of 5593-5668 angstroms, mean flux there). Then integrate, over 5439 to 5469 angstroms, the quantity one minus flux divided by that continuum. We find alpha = -1.1 angstroms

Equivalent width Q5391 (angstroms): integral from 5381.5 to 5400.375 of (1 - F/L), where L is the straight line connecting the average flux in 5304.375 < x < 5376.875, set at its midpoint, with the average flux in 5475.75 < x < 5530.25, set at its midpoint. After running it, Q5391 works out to 0.6 angstroms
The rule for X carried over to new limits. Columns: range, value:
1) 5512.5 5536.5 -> 87.7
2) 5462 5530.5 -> 87.8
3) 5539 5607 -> 89.4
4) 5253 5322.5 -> 91.3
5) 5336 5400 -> 92.6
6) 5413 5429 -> 88.8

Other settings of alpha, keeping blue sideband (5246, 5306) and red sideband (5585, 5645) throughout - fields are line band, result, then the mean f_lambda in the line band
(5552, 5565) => -0.26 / 85.7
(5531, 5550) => -0.78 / 87.3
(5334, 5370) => -2.57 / 87.9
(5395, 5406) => 0.46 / 79.1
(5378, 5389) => -0.38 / 85.2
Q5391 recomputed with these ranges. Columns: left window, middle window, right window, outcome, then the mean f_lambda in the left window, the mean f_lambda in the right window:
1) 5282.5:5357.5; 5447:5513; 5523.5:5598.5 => 1.1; 86.4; 84.6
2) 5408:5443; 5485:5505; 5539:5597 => 0.1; 82.9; 84.5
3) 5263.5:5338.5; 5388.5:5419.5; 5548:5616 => 0.4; 82.9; 84.4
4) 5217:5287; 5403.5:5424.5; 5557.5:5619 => -0.5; 79.6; 84.1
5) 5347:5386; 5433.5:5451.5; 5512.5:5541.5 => 0.2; 86.4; 84.6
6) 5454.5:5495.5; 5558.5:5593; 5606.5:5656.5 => 0.8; 84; 85.8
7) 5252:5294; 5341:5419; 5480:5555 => -3.1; 79.5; 84.5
